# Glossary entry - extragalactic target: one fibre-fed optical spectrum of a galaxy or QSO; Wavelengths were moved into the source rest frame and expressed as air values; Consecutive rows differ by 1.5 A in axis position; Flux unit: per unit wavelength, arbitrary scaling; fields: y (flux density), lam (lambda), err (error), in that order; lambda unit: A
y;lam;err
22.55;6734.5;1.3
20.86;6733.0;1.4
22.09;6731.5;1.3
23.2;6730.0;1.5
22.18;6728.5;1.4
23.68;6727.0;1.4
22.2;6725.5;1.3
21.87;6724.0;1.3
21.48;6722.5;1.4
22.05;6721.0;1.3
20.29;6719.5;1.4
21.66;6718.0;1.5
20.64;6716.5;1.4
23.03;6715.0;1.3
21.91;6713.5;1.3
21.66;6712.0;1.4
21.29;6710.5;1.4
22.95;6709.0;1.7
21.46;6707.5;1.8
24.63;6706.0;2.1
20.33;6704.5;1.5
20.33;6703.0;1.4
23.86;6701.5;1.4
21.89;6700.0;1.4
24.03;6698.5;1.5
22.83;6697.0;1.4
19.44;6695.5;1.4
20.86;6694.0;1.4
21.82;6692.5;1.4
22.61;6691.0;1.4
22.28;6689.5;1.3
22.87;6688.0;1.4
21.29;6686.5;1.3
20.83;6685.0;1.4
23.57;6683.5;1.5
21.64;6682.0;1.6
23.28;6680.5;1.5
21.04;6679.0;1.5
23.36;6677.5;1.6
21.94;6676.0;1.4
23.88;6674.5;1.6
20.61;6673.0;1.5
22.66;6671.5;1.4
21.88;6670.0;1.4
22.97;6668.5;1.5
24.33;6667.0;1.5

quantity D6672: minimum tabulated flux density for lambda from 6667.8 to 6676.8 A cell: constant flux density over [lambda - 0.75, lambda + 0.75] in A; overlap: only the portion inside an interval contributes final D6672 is 20.61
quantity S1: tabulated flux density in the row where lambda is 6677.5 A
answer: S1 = 23.36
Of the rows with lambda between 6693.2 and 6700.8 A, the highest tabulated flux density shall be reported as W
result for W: 24.03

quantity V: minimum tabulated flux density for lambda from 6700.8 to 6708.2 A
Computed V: 20.33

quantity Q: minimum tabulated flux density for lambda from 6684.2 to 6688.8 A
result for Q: 20.83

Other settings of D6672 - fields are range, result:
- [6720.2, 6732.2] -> 21.48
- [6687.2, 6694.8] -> 20.86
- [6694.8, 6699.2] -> 19.44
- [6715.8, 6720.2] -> 20.29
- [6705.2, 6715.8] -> 21.29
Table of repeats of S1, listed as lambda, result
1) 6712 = 21.66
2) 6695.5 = 19.44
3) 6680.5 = 23.28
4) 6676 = 21.94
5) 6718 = 21.66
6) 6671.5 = 22.66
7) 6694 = 20.86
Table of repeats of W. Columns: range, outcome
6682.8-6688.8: 23.57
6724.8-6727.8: 23.68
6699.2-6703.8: 23.86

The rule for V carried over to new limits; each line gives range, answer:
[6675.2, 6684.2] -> 21.04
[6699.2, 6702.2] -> 21.89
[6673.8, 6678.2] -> 21.94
